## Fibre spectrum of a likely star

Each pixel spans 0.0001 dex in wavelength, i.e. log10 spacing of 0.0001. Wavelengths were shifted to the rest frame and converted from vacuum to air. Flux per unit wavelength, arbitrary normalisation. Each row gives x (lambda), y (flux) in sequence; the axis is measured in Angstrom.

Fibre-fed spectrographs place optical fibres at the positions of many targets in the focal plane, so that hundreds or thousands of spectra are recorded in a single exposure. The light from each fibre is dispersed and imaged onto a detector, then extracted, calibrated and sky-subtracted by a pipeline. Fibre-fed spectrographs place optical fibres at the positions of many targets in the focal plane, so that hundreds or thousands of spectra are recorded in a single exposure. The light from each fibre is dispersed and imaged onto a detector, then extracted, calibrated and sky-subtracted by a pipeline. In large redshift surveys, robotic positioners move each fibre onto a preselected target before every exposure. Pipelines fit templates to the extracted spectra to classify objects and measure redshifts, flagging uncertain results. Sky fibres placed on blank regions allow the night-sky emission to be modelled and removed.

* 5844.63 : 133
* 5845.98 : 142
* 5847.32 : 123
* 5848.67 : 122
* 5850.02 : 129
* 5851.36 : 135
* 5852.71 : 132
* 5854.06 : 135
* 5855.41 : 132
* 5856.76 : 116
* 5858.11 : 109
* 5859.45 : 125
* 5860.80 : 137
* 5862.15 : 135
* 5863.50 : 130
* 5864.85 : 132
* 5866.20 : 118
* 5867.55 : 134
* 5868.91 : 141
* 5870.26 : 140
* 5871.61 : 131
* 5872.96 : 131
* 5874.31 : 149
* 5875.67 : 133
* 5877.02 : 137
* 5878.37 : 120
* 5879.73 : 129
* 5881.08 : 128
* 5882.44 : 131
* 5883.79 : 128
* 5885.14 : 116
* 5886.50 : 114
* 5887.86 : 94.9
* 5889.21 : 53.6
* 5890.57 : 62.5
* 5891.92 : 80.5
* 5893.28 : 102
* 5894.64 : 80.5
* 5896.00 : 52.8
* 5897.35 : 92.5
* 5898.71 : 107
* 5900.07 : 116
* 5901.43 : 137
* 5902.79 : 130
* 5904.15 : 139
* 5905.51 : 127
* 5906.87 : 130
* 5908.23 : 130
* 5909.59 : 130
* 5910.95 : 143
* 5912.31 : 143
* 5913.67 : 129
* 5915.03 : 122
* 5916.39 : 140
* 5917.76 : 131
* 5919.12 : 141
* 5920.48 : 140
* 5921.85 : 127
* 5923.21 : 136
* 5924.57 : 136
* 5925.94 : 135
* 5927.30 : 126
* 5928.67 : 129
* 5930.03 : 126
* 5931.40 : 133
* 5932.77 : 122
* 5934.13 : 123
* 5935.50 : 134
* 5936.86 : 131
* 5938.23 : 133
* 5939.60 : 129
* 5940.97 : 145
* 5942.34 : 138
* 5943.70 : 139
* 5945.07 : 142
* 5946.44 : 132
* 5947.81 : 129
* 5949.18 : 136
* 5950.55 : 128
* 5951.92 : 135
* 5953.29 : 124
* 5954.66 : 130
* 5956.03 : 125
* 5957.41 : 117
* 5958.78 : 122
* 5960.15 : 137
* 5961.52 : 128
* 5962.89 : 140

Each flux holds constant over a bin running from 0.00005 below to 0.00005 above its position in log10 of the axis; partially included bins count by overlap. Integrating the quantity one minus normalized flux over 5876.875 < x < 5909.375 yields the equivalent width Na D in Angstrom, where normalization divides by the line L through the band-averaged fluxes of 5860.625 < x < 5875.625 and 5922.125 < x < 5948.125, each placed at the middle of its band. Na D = 5.78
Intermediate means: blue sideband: 134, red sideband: 133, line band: 110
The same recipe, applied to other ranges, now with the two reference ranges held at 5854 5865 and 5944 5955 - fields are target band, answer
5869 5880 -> -0.5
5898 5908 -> 0.2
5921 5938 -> 0.2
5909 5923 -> -0.5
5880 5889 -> 0.9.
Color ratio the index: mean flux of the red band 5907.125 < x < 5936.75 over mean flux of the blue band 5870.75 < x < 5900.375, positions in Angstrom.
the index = 1.22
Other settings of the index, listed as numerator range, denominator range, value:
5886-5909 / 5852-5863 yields 0.81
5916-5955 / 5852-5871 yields 1.02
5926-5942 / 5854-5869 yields 1.02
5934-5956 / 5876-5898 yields 1.31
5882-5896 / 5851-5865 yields 0.73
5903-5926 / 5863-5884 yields 1.01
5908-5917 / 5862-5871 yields 1.01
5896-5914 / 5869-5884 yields 0.94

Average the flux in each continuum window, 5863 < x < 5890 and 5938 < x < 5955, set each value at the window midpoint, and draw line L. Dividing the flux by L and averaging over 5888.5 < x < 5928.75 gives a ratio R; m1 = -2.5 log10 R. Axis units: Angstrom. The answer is 0.09 mag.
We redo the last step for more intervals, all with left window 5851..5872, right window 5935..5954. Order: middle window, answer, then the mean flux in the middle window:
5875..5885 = 0.017 mag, 129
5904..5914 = -0.013 mag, 134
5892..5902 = 0.335 mag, 96.7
